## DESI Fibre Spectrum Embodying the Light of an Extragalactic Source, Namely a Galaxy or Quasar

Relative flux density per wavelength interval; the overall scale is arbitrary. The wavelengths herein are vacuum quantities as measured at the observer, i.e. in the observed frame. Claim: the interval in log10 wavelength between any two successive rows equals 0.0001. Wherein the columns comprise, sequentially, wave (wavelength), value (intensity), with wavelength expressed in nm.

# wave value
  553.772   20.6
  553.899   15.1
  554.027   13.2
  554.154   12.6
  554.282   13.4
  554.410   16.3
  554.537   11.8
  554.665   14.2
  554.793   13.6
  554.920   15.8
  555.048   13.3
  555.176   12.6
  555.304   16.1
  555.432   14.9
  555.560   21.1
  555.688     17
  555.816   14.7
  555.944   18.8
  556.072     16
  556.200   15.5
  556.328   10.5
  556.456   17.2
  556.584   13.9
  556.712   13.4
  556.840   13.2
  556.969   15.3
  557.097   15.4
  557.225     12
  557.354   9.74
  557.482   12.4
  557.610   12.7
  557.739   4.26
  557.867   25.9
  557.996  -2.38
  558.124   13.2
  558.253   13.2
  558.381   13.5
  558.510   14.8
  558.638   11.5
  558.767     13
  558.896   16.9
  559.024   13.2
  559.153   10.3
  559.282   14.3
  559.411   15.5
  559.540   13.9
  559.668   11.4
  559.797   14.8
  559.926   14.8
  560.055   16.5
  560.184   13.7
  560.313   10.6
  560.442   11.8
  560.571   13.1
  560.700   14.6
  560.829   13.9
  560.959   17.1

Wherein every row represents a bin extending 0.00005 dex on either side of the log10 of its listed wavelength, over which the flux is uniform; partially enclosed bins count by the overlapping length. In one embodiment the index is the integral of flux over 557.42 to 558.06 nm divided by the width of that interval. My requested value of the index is 10.6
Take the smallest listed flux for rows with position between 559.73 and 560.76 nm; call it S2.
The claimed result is 10.6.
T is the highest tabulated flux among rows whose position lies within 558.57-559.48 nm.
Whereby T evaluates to 16.9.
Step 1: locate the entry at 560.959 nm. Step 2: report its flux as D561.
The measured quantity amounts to 17.1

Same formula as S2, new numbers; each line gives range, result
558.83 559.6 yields 10.3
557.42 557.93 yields 4.26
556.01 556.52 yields 10.5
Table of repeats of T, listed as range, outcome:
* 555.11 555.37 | 16.1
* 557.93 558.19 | 13.2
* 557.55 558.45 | 25.9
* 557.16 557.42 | 12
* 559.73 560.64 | 16.5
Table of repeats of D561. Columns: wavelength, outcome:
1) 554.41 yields 16.3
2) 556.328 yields 10.5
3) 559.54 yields 13.9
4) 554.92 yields 15.8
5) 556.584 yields 13.9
